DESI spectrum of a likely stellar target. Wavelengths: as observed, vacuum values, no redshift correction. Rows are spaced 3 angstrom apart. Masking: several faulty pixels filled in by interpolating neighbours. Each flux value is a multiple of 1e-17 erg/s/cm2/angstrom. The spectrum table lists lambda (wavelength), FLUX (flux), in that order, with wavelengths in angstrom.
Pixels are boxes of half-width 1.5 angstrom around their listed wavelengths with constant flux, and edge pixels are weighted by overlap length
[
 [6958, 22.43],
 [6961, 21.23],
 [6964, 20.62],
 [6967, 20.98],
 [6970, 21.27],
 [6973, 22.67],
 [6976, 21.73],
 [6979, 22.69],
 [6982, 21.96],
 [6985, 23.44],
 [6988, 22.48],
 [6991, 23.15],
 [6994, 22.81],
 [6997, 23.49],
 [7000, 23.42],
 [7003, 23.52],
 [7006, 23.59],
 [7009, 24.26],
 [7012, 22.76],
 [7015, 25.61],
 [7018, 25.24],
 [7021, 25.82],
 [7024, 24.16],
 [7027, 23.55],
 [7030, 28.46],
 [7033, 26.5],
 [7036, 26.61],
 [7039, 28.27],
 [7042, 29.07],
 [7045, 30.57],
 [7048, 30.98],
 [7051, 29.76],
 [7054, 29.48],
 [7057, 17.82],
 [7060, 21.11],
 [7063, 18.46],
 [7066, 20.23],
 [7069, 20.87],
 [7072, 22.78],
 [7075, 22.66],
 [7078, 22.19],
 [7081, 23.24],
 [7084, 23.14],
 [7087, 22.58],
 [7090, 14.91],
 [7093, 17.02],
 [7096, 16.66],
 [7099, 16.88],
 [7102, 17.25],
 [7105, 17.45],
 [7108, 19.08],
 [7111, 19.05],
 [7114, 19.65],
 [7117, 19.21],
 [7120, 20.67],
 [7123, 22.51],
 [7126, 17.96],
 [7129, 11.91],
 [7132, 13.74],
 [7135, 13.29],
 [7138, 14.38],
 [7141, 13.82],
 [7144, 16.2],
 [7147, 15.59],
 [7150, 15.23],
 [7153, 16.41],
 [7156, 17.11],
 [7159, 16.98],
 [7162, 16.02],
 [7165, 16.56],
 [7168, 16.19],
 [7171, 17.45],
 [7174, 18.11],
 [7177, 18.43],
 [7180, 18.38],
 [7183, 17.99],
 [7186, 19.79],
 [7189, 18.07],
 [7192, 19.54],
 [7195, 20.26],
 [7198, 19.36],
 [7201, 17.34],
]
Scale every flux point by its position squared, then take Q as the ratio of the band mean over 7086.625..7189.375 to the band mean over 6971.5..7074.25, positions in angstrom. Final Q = 0.7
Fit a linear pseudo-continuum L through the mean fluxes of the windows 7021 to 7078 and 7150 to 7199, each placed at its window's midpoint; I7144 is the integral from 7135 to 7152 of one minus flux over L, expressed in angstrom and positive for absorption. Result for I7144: 4.0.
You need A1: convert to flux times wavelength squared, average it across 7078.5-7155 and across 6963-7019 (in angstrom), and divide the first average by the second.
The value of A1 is 0.79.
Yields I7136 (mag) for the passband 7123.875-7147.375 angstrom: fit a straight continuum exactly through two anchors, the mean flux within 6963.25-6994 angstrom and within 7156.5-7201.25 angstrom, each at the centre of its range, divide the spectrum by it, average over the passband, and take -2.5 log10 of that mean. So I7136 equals 0.27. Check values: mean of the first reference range 22.2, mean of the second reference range 18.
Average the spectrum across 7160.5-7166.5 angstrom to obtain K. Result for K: 16.3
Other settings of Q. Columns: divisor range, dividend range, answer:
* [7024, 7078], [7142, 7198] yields 0.72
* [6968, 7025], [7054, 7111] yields 0.87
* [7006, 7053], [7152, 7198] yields 0.70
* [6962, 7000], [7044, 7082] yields 1.09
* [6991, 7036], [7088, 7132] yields 0.74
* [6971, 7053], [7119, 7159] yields 0.66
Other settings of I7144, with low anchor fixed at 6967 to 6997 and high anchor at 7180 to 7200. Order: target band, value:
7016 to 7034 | -3.19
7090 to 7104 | 2.60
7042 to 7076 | -4.96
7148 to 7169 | 3.47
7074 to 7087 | -1.21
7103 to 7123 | 0.91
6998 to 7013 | -1.00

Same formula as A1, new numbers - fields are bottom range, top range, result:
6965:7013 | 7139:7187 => 0.78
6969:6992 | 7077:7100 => 0.90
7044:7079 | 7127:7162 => 0.65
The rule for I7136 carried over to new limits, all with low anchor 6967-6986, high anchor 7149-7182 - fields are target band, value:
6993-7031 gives -0.15 mag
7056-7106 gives -0.02 mag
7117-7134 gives 0.05 mag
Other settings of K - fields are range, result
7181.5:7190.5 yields 18.6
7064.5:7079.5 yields 21.7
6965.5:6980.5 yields 21.9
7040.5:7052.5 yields 30.1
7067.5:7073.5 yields 21.8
